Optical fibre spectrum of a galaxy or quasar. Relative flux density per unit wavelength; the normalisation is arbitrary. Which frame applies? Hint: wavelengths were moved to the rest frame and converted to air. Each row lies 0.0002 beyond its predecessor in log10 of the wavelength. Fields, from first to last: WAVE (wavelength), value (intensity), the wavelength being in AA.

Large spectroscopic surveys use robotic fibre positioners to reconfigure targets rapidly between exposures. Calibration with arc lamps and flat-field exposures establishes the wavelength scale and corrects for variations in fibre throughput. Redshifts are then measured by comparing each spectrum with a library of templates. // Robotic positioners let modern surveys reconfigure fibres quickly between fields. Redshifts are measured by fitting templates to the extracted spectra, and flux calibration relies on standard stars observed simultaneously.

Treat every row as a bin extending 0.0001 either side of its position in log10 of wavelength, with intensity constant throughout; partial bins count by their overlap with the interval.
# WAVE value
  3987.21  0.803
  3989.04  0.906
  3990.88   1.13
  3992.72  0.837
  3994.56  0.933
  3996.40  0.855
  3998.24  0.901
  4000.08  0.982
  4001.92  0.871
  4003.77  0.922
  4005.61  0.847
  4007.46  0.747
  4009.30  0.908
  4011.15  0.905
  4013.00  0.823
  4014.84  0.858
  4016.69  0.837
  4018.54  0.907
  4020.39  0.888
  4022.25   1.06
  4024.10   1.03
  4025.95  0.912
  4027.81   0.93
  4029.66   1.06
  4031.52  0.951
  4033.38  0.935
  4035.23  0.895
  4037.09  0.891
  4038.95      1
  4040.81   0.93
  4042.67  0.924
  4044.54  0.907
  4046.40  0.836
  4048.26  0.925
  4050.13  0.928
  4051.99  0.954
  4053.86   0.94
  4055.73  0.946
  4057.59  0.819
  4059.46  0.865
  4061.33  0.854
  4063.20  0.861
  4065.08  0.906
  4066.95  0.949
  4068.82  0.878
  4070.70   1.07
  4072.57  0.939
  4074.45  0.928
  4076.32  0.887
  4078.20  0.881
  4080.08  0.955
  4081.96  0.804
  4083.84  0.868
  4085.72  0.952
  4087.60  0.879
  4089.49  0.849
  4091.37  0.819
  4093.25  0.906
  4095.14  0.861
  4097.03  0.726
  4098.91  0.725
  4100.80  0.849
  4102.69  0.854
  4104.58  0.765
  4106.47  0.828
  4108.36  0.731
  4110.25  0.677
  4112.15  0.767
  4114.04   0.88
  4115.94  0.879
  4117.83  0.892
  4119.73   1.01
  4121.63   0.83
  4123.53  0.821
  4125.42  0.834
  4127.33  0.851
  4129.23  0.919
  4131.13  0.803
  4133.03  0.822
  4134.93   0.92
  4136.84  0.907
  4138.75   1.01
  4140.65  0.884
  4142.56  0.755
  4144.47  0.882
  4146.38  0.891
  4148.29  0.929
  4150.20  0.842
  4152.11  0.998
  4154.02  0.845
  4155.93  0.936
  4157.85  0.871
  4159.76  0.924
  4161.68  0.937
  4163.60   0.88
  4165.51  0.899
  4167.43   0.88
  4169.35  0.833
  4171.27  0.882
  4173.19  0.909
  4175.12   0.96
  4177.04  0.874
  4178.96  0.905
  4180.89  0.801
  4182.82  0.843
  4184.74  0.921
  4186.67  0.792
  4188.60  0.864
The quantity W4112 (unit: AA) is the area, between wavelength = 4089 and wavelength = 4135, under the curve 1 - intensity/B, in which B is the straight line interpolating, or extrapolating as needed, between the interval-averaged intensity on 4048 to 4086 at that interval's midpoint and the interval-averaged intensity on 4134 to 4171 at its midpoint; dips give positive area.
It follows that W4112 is 3.6 AA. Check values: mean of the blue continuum 0.909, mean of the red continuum 0.896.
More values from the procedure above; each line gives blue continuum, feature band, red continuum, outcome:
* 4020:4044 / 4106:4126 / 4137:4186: 1.8 AA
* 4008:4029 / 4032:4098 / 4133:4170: 0.6 AA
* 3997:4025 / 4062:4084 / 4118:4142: -0.5 AA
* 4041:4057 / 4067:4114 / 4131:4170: 2.9 AA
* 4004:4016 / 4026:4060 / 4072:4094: -2.2 AA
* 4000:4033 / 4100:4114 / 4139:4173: 1.7 AA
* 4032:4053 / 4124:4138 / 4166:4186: 0.4 AA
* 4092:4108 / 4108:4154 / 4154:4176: -0.7 AA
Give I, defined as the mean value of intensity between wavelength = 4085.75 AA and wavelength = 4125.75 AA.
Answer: 0.831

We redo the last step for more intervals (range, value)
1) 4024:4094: 0.913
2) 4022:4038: 0.959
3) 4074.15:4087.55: 0.894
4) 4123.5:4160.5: 0.884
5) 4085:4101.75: 0.839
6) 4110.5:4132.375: 0.856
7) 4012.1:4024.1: 0.906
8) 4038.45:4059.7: 0.914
